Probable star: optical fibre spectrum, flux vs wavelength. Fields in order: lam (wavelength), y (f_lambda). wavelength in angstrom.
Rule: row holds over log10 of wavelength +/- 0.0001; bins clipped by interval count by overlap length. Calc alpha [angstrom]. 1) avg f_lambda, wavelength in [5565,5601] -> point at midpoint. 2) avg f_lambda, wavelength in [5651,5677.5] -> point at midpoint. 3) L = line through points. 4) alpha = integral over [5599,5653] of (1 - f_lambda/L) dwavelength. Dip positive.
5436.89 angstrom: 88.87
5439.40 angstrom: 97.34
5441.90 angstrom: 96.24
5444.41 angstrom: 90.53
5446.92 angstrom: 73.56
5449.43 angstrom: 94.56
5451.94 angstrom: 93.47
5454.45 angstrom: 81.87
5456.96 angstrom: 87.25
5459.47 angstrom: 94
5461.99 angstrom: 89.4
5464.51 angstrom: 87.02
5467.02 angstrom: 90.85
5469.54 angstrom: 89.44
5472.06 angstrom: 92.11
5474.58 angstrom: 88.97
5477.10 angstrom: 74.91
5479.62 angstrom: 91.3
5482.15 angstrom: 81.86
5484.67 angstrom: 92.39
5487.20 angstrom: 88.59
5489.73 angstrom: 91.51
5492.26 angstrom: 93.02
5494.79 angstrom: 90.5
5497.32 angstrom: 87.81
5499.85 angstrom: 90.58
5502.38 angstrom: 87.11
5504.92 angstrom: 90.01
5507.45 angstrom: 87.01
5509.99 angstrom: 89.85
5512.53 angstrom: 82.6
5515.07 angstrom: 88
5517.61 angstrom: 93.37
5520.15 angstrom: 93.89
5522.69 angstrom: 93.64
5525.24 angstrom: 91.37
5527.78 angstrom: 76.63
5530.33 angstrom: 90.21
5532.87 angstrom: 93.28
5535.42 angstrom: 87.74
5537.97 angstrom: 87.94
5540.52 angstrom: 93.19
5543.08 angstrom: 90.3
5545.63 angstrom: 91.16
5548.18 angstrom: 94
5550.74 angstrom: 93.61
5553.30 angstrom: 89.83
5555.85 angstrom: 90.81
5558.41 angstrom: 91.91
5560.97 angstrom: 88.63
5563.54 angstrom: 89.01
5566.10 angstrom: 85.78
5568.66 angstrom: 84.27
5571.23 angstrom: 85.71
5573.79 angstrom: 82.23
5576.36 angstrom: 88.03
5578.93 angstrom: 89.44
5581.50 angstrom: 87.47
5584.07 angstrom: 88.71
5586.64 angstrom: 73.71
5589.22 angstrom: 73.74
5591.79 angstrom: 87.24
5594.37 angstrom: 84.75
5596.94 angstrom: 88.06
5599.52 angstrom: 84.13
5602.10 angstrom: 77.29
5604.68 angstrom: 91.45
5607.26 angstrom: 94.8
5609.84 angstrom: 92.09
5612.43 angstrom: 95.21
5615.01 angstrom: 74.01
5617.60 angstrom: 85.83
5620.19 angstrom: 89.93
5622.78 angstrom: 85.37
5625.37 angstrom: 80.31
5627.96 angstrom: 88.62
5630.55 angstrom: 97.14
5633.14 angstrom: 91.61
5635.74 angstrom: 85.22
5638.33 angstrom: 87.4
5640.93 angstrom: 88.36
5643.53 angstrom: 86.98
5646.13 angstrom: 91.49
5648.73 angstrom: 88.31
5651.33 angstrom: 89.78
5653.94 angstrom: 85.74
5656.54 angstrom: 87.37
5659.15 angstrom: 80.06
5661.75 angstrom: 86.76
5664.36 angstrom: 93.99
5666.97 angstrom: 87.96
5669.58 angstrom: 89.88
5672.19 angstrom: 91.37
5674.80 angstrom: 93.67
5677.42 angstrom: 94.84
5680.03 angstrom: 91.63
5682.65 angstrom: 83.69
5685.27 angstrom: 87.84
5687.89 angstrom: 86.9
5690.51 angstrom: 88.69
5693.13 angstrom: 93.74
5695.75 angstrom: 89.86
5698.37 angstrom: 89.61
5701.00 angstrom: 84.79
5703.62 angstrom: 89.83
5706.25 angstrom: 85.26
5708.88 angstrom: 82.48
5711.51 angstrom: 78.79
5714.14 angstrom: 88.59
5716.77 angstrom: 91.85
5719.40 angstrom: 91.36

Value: -0.7 angstrom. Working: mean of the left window 84.5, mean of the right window 88.9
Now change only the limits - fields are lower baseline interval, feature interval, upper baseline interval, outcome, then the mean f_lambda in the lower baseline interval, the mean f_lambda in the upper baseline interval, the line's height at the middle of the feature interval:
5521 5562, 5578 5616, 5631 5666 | 1.6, 90.3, 88.1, 89.2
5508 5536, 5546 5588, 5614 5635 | 0.2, 89.1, 86.7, 88.1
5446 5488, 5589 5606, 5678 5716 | 0.6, 87.8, 87.5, 87.6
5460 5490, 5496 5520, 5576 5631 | -0.3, 88.2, 86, 87.7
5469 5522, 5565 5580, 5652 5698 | 0.5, 88.9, 89.1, 89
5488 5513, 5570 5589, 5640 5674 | 0.9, 89.2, 88.4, 88.8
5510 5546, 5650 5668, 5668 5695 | 0.5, 89.5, 90.2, 90.1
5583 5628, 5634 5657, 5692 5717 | -0.5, 85.2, 87.3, 86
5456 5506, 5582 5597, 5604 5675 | 1.0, 88.9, 88.5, 88.6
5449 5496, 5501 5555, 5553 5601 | -1.5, 89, 85.9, 87.3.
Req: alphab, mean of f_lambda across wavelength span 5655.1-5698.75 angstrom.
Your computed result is 89.3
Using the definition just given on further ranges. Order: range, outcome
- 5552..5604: 85.6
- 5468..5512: 88.6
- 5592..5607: 86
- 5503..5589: 88.4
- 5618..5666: 88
